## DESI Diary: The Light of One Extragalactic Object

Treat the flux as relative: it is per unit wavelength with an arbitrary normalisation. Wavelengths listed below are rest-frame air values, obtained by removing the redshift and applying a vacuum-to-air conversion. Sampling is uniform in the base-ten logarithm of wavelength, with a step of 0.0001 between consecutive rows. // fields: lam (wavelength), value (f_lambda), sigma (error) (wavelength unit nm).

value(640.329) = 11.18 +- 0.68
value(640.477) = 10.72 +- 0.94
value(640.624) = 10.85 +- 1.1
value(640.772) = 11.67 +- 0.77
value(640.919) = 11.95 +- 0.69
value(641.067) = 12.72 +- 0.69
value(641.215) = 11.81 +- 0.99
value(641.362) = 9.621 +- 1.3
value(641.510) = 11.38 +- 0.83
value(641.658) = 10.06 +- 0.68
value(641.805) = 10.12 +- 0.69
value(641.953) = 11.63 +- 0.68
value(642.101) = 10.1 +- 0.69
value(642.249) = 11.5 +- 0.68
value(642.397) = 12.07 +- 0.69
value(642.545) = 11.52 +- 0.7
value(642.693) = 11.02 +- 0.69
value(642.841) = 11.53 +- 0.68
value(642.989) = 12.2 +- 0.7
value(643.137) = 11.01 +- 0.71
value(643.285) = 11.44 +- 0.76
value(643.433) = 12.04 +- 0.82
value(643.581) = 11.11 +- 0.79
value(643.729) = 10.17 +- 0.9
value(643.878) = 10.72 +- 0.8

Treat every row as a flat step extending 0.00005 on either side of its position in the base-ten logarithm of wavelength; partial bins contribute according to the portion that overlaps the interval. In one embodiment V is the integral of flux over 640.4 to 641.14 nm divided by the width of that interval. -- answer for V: 11.6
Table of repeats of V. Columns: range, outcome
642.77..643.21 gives 11.6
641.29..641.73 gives 10.3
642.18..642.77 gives 11.5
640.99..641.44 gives 11.4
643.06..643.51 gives 11.5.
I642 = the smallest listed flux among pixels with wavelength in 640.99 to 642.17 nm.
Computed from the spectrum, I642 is 9.621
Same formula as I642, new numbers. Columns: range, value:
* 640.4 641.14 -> 10.72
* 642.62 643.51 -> 11.01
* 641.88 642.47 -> 10.1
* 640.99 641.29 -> 11.81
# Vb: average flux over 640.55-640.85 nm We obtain 11.3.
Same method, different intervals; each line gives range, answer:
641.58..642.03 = 10.6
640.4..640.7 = 10.8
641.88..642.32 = 11.1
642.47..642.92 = 11.4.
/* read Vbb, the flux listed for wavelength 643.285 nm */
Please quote 11.44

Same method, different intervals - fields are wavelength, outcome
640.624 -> 10.85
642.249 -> 11.5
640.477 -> 10.72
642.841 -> 11.53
